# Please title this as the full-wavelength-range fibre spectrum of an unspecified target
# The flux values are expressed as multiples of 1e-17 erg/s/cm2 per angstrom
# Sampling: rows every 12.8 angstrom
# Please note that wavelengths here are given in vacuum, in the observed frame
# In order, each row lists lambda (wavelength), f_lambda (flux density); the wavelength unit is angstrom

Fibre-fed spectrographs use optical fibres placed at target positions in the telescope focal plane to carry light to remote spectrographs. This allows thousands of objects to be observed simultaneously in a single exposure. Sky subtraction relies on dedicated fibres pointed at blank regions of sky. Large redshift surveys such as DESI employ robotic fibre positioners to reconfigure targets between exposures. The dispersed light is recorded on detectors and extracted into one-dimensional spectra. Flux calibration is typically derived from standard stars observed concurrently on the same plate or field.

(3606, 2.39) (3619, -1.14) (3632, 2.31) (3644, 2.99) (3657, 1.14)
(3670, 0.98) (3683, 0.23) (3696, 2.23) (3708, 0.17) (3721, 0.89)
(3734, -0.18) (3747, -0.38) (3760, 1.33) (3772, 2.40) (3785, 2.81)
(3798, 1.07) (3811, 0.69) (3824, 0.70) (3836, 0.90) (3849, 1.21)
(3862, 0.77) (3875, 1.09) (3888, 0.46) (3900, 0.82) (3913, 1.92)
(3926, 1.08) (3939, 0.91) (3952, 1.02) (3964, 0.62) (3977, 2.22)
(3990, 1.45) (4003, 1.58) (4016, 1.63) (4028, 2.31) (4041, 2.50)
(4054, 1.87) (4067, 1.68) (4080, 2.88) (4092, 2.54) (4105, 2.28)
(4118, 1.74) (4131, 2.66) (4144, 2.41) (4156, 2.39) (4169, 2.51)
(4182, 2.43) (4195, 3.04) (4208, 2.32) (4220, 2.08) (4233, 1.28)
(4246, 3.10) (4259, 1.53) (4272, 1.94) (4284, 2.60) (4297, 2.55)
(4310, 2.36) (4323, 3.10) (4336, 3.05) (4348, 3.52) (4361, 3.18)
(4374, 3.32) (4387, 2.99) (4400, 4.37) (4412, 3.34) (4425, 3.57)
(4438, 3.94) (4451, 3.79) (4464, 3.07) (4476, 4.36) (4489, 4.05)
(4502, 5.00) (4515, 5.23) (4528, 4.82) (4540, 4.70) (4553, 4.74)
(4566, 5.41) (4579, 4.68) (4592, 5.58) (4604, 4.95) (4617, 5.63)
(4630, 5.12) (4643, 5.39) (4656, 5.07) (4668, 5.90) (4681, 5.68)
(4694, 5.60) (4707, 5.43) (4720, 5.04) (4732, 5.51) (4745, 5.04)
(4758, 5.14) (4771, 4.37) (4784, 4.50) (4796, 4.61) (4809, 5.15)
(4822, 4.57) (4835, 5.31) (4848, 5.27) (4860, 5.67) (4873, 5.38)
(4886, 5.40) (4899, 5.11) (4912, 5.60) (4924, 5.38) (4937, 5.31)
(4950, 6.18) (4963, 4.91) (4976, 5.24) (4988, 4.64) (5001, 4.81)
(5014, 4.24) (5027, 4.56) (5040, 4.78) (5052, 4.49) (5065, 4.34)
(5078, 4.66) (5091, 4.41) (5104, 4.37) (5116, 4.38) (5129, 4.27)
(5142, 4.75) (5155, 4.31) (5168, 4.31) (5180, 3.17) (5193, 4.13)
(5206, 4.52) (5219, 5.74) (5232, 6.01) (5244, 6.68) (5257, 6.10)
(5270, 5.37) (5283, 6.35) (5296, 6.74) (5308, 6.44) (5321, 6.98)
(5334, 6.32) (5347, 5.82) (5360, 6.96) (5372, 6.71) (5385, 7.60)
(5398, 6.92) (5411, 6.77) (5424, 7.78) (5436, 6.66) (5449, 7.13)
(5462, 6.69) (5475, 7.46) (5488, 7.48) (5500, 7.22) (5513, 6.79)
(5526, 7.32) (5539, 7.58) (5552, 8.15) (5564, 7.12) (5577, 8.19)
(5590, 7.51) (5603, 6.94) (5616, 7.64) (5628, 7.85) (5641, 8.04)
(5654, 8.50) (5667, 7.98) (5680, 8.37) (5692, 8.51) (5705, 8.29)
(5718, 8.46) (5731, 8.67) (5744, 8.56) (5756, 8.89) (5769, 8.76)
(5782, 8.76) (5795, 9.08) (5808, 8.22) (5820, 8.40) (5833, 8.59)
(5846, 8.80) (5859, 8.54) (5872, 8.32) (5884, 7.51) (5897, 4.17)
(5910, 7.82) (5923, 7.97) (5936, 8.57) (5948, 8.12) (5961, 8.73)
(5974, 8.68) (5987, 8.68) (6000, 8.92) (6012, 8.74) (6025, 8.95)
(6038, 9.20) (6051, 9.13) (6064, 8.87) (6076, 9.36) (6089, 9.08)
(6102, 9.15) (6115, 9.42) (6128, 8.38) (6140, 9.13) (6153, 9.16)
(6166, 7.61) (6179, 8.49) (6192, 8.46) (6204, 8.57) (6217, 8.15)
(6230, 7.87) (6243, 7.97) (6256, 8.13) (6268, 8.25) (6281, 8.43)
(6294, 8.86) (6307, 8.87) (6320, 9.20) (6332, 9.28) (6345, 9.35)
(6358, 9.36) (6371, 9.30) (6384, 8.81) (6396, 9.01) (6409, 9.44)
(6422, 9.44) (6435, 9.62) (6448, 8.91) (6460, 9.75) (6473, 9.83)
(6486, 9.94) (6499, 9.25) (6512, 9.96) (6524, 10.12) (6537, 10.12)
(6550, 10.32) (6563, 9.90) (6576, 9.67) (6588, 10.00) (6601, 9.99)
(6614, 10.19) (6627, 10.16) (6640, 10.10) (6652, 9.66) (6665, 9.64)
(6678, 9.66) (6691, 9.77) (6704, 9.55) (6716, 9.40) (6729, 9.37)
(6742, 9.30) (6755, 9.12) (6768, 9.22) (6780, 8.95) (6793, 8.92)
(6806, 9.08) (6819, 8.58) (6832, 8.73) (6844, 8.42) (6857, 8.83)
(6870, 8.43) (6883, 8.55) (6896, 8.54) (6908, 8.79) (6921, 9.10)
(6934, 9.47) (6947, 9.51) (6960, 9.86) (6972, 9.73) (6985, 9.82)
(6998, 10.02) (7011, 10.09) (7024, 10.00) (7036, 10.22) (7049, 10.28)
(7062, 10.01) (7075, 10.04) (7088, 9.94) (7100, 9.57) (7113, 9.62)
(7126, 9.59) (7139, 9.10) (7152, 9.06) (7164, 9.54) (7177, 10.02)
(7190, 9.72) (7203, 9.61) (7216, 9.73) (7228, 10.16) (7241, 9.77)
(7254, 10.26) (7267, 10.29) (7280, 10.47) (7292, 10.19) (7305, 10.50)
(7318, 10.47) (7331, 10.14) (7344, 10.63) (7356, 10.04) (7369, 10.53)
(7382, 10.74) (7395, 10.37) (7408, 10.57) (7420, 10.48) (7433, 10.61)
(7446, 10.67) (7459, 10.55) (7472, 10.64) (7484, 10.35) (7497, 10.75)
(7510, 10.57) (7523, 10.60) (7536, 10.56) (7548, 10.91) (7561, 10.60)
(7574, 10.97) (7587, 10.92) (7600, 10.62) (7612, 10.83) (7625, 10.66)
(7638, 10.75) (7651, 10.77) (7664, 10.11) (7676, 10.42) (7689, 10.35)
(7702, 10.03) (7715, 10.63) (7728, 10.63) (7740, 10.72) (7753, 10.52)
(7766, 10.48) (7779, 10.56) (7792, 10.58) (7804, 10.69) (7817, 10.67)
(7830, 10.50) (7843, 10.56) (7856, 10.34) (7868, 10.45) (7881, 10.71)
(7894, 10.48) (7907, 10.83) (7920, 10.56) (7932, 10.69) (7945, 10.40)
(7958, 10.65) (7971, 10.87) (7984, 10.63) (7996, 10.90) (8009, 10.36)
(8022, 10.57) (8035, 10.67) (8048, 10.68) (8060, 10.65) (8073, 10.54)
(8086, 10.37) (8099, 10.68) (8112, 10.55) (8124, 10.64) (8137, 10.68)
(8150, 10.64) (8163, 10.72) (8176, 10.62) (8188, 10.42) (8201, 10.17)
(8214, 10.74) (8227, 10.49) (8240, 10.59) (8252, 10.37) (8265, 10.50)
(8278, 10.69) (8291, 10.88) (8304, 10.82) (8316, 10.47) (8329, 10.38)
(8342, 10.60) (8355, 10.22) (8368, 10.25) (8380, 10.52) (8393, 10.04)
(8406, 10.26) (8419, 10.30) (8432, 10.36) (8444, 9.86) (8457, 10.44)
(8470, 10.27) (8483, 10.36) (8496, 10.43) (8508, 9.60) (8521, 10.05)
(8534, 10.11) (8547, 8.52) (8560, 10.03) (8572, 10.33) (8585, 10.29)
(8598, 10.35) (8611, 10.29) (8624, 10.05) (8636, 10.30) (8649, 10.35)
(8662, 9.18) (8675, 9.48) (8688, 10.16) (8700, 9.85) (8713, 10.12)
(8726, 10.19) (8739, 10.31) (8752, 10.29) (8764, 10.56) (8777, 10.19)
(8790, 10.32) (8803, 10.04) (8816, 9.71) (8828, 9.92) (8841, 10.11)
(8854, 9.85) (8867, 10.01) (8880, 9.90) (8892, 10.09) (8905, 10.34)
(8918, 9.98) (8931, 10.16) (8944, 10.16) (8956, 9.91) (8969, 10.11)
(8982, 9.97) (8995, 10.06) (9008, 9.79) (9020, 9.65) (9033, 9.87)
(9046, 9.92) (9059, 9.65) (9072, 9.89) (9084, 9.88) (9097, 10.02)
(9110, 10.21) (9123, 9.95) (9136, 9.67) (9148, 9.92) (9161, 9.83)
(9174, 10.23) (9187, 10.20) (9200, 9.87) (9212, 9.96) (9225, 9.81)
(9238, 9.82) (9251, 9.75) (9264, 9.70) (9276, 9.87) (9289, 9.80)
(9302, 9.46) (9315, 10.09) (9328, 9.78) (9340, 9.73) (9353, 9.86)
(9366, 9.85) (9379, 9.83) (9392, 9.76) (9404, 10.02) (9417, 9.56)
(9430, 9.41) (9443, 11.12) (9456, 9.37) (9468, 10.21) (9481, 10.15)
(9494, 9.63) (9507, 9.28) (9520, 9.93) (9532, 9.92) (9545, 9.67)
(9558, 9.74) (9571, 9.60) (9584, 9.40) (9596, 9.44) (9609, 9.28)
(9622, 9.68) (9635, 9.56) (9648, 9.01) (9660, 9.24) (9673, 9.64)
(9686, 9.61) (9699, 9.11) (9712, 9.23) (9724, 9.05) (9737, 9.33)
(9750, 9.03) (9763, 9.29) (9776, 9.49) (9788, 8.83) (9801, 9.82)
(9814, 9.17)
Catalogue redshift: 0.000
